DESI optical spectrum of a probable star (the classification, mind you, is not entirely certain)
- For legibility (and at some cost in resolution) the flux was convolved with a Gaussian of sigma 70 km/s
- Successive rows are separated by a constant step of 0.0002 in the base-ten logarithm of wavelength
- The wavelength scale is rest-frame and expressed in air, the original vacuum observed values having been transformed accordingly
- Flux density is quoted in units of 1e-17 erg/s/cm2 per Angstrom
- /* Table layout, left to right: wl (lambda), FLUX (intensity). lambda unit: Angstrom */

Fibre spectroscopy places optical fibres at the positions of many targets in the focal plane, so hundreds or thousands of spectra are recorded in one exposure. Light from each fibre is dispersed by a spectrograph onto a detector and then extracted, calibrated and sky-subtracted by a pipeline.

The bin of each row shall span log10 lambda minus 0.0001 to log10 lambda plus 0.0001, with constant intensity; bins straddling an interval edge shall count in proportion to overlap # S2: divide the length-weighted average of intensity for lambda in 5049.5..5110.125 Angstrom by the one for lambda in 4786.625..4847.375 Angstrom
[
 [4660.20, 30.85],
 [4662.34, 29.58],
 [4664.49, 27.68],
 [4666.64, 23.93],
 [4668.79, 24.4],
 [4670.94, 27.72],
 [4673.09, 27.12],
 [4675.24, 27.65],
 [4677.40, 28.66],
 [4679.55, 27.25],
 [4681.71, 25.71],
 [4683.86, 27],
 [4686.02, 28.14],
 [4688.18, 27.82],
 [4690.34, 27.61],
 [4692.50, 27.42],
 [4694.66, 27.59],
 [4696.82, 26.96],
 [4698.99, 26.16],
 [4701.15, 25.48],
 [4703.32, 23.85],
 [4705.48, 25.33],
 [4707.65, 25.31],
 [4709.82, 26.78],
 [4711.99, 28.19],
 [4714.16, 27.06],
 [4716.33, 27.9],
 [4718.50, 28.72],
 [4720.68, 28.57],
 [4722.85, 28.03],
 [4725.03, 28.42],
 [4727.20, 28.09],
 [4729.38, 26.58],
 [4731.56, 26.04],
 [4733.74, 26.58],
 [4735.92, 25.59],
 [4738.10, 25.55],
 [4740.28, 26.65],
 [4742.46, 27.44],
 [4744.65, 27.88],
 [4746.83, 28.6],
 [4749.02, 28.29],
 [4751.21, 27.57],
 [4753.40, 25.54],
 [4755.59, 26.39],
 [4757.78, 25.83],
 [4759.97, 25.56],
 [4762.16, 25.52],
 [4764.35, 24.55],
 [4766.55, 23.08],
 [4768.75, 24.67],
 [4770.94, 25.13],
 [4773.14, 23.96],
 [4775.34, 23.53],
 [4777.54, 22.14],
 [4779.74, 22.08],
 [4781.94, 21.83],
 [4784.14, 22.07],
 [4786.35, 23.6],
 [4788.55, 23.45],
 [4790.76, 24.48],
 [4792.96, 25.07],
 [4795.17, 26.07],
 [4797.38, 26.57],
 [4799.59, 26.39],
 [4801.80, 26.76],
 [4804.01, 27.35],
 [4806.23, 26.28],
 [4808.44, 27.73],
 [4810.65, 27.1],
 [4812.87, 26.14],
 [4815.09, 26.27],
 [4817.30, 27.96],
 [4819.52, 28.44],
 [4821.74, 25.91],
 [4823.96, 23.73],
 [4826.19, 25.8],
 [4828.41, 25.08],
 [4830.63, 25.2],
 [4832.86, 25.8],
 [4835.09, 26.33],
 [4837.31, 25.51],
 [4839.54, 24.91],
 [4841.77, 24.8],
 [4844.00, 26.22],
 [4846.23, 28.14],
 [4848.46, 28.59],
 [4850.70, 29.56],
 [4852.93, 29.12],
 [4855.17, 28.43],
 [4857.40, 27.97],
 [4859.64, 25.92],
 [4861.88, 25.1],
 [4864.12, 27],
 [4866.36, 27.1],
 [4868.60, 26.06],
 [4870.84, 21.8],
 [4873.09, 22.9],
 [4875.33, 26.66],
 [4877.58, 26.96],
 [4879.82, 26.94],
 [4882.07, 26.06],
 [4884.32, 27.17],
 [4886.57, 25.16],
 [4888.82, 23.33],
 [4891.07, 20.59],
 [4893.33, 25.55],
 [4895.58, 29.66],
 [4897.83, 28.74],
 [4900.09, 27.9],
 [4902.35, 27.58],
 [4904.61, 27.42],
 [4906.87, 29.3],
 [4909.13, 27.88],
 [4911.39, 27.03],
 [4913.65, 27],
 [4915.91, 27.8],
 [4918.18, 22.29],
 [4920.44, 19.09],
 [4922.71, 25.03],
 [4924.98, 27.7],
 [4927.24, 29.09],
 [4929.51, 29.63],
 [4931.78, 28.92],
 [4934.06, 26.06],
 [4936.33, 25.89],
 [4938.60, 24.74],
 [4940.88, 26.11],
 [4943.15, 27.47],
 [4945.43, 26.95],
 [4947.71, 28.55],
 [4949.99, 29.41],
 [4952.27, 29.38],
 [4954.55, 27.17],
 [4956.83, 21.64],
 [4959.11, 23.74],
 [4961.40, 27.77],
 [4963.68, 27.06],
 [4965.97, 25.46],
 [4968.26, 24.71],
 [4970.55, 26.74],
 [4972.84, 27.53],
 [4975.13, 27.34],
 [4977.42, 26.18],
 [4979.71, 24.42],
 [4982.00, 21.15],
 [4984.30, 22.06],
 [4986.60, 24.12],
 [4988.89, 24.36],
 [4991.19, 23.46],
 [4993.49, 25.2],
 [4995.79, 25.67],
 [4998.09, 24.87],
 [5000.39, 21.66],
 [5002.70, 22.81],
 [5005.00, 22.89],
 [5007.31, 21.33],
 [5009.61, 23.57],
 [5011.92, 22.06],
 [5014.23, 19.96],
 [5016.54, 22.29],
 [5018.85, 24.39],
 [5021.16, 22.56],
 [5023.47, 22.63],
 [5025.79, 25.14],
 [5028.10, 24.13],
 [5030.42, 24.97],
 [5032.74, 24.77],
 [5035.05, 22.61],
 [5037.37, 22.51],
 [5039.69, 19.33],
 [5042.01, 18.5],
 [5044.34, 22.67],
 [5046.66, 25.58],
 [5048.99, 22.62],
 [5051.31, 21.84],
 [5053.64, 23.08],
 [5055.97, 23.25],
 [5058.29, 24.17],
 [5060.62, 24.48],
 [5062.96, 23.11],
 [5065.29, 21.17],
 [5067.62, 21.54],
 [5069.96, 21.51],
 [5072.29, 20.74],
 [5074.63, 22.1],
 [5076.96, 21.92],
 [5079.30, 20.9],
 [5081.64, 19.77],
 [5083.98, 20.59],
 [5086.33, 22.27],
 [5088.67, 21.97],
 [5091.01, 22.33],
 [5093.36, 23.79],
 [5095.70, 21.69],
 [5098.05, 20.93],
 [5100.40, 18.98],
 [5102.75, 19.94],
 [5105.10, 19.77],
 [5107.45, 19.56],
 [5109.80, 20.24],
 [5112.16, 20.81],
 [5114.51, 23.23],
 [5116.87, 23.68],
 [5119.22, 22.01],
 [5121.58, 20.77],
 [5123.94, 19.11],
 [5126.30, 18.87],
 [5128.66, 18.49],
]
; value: 0.83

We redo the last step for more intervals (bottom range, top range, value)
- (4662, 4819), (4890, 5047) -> 0.95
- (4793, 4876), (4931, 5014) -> 0.95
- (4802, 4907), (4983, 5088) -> 0.86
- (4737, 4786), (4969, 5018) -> 0.95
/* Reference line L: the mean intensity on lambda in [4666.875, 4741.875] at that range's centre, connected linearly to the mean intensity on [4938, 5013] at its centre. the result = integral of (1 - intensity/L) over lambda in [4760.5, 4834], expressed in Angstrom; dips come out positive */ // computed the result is 3.15 Angstrom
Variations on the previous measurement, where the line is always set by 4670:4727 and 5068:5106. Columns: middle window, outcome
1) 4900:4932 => -4.0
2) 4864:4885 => -1.1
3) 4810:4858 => -3.0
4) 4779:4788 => 1.2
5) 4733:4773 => 0.4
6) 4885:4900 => -0.9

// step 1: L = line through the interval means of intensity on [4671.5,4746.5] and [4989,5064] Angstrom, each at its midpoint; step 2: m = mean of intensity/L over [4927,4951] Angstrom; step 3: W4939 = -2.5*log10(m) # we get -0.14 mag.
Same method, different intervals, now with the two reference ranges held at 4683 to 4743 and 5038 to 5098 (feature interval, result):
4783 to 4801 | 0.05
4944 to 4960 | -0.13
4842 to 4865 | -0.10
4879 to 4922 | -0.08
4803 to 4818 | -0.06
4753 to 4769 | 0.05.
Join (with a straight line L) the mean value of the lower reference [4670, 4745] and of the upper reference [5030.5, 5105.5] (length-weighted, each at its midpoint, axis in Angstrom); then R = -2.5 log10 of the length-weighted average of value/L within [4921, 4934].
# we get -0.15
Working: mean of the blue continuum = 27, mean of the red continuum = 22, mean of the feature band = 27.5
